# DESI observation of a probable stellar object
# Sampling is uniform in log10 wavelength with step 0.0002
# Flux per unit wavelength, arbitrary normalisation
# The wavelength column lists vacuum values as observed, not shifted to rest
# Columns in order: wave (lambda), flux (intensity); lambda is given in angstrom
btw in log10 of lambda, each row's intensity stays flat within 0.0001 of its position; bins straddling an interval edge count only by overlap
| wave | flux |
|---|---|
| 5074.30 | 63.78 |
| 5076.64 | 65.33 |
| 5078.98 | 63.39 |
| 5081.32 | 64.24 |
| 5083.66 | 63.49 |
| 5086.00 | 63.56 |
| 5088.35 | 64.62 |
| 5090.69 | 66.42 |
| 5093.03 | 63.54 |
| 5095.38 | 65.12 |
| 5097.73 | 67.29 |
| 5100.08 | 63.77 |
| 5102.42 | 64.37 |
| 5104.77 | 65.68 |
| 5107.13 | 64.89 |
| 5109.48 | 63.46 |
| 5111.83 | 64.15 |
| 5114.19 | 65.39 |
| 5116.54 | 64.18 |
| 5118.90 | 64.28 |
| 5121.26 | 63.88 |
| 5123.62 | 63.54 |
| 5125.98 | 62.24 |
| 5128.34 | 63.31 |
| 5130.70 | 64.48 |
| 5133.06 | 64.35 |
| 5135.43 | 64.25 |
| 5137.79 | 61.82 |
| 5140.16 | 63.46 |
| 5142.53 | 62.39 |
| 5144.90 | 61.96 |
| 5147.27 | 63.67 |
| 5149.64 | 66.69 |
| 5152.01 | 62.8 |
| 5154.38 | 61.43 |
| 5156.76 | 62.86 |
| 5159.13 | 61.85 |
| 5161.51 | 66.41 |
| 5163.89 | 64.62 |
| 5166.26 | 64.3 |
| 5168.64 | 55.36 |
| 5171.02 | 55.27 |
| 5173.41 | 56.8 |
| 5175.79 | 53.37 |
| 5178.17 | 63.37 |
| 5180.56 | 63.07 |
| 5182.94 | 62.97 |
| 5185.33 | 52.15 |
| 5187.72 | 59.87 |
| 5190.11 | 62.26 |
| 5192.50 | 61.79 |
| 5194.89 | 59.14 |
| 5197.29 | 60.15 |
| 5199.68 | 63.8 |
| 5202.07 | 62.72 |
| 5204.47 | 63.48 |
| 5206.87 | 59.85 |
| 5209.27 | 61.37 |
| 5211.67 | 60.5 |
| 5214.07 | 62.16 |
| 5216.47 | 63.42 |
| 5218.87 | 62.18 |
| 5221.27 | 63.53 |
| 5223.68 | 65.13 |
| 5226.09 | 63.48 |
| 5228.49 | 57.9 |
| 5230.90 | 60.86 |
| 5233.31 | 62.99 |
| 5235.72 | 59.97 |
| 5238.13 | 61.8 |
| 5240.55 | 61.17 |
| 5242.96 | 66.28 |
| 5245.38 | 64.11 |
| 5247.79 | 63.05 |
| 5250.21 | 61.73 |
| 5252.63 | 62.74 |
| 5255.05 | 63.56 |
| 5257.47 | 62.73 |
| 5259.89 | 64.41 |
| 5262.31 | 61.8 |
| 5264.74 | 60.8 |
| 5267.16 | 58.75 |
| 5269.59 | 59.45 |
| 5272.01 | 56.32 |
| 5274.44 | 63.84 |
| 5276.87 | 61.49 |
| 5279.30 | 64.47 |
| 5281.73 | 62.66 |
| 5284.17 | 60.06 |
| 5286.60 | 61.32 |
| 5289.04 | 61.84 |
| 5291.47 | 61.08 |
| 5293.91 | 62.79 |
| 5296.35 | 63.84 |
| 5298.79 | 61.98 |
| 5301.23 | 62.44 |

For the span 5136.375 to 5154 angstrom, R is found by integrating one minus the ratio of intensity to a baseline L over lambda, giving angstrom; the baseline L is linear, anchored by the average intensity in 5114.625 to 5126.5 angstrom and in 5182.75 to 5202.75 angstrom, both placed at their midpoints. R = -0.2 angstrom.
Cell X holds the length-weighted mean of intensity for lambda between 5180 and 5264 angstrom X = 61.9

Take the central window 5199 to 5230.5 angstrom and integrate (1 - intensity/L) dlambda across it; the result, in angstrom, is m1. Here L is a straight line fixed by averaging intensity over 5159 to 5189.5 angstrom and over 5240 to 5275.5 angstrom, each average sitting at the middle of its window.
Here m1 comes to -0.6 angstrom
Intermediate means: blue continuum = 59.9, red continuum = 62.1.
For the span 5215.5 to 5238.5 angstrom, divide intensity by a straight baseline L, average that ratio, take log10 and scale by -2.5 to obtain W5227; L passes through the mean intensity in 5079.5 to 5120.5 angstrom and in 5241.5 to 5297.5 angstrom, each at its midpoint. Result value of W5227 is 0.011 mag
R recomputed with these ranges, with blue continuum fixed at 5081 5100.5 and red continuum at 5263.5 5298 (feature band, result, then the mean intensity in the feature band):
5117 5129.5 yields 0.1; 63.5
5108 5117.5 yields 0.0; 64.4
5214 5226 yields -0.2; 63.4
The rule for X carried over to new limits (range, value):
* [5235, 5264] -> 62.8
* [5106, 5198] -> 62.1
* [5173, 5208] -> 60.4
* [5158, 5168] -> 63.8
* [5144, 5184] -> 61.6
